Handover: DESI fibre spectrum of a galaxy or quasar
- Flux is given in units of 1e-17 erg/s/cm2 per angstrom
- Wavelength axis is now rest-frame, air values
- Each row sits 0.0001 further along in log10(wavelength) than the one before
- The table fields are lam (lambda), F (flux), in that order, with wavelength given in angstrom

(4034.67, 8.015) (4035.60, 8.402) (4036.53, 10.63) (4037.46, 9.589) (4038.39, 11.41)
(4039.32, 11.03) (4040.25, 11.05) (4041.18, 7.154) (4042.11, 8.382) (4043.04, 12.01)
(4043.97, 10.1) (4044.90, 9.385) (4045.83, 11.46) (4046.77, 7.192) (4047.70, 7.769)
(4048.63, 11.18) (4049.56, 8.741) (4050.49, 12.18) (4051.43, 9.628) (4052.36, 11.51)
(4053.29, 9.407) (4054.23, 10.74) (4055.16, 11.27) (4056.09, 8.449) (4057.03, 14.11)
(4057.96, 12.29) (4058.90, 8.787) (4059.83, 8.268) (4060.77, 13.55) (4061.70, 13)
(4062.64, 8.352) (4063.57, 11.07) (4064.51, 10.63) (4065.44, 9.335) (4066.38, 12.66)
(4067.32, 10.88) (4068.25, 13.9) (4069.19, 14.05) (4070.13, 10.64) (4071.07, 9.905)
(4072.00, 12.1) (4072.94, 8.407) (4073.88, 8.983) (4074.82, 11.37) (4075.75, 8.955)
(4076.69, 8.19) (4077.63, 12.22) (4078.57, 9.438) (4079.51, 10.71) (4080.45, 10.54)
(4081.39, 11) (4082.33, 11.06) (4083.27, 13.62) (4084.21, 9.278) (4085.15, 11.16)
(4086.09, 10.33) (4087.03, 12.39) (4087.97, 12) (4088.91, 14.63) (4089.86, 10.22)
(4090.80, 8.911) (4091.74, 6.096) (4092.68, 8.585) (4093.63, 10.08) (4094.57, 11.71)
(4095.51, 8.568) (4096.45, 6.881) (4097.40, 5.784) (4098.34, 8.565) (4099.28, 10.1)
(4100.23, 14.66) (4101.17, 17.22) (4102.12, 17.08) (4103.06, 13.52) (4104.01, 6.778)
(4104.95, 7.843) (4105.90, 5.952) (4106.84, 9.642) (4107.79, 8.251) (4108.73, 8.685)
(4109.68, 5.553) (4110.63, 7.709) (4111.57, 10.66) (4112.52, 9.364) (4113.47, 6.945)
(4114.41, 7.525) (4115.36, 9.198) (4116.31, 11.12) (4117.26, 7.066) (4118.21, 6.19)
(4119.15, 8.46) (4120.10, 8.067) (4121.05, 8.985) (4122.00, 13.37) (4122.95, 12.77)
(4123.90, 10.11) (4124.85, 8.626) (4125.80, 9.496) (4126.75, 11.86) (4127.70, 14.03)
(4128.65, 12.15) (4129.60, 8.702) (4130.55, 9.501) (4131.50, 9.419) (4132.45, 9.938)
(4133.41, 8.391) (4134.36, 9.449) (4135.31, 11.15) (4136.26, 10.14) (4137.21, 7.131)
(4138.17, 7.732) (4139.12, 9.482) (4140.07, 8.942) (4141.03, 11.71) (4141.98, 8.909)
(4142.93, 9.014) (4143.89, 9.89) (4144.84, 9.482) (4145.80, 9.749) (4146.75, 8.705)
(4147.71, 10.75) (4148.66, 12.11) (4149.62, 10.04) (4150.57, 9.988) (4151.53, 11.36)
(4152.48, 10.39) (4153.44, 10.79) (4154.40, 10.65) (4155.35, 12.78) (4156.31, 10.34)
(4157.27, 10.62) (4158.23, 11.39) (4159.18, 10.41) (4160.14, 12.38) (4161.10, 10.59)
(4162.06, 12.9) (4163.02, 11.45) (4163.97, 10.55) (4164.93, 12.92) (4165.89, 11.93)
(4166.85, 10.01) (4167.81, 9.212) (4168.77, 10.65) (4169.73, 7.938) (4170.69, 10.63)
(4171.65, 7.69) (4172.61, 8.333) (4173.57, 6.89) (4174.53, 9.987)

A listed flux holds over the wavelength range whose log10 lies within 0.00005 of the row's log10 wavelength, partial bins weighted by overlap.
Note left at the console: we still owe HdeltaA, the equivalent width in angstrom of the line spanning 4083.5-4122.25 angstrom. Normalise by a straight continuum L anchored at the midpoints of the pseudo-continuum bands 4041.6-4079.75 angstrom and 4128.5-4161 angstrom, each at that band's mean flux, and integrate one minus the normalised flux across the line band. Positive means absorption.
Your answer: 2.5 angstrom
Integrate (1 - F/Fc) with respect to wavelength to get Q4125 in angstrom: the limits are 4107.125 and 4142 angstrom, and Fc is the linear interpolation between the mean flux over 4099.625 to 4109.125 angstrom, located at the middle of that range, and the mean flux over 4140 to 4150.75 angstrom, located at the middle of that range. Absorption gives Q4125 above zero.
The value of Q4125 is 3.6 angstrom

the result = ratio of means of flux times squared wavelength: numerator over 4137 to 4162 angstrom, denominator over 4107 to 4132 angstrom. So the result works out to 1.11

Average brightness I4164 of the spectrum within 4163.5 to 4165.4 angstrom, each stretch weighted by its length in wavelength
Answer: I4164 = 11.7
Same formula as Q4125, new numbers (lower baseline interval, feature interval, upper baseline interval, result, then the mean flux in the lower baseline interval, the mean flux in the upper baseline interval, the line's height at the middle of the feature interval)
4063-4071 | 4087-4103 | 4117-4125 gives -0.7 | 11.5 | 9.38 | 10.4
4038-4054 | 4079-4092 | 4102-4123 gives -2.2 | 9.98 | 8.96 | 9.37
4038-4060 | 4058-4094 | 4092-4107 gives -1.9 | 10.2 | 10.1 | 10.2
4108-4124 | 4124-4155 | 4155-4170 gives -0.1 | 8.89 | 11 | 9.97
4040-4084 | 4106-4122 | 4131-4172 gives 3.0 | 10.5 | 10.2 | 10.4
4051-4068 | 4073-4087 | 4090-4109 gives -0.3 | 10.8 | 9.77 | 10.3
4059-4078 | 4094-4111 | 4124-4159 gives 1.3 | 10.8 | 10.1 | 10.5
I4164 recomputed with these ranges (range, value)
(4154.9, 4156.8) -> 11.5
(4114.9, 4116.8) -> 10.1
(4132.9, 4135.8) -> 9.66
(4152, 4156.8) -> 11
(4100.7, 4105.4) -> 12.5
